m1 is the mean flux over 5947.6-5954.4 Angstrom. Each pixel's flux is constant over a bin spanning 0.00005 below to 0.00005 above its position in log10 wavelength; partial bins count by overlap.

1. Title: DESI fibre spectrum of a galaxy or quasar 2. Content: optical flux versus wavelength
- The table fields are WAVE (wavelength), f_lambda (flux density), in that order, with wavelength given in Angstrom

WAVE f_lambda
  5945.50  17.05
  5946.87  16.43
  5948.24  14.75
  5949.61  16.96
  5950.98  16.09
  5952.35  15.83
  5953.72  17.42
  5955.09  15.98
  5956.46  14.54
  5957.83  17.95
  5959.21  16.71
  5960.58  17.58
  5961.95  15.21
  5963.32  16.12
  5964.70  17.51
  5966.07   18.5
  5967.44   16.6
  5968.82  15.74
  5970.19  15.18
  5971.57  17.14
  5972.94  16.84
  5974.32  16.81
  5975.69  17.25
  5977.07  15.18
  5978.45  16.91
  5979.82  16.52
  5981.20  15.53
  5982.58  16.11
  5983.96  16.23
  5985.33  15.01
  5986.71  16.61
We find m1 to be 16.2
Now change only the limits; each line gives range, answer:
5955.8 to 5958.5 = 16.3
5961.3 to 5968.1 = 16.8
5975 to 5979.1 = 16.4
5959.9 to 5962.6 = 16.4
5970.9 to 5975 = 16.9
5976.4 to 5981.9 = 16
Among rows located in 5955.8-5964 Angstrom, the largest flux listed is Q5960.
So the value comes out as 17.95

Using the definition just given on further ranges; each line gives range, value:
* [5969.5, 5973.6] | 17.14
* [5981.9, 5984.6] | 16.23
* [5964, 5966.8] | 18.5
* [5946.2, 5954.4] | 17.42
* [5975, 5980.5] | 17.25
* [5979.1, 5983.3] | 16.52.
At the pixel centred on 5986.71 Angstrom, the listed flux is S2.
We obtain 16.61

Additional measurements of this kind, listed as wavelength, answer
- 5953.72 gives 17.42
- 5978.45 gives 16.91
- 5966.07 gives 18.5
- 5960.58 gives 17.58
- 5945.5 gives 17.05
